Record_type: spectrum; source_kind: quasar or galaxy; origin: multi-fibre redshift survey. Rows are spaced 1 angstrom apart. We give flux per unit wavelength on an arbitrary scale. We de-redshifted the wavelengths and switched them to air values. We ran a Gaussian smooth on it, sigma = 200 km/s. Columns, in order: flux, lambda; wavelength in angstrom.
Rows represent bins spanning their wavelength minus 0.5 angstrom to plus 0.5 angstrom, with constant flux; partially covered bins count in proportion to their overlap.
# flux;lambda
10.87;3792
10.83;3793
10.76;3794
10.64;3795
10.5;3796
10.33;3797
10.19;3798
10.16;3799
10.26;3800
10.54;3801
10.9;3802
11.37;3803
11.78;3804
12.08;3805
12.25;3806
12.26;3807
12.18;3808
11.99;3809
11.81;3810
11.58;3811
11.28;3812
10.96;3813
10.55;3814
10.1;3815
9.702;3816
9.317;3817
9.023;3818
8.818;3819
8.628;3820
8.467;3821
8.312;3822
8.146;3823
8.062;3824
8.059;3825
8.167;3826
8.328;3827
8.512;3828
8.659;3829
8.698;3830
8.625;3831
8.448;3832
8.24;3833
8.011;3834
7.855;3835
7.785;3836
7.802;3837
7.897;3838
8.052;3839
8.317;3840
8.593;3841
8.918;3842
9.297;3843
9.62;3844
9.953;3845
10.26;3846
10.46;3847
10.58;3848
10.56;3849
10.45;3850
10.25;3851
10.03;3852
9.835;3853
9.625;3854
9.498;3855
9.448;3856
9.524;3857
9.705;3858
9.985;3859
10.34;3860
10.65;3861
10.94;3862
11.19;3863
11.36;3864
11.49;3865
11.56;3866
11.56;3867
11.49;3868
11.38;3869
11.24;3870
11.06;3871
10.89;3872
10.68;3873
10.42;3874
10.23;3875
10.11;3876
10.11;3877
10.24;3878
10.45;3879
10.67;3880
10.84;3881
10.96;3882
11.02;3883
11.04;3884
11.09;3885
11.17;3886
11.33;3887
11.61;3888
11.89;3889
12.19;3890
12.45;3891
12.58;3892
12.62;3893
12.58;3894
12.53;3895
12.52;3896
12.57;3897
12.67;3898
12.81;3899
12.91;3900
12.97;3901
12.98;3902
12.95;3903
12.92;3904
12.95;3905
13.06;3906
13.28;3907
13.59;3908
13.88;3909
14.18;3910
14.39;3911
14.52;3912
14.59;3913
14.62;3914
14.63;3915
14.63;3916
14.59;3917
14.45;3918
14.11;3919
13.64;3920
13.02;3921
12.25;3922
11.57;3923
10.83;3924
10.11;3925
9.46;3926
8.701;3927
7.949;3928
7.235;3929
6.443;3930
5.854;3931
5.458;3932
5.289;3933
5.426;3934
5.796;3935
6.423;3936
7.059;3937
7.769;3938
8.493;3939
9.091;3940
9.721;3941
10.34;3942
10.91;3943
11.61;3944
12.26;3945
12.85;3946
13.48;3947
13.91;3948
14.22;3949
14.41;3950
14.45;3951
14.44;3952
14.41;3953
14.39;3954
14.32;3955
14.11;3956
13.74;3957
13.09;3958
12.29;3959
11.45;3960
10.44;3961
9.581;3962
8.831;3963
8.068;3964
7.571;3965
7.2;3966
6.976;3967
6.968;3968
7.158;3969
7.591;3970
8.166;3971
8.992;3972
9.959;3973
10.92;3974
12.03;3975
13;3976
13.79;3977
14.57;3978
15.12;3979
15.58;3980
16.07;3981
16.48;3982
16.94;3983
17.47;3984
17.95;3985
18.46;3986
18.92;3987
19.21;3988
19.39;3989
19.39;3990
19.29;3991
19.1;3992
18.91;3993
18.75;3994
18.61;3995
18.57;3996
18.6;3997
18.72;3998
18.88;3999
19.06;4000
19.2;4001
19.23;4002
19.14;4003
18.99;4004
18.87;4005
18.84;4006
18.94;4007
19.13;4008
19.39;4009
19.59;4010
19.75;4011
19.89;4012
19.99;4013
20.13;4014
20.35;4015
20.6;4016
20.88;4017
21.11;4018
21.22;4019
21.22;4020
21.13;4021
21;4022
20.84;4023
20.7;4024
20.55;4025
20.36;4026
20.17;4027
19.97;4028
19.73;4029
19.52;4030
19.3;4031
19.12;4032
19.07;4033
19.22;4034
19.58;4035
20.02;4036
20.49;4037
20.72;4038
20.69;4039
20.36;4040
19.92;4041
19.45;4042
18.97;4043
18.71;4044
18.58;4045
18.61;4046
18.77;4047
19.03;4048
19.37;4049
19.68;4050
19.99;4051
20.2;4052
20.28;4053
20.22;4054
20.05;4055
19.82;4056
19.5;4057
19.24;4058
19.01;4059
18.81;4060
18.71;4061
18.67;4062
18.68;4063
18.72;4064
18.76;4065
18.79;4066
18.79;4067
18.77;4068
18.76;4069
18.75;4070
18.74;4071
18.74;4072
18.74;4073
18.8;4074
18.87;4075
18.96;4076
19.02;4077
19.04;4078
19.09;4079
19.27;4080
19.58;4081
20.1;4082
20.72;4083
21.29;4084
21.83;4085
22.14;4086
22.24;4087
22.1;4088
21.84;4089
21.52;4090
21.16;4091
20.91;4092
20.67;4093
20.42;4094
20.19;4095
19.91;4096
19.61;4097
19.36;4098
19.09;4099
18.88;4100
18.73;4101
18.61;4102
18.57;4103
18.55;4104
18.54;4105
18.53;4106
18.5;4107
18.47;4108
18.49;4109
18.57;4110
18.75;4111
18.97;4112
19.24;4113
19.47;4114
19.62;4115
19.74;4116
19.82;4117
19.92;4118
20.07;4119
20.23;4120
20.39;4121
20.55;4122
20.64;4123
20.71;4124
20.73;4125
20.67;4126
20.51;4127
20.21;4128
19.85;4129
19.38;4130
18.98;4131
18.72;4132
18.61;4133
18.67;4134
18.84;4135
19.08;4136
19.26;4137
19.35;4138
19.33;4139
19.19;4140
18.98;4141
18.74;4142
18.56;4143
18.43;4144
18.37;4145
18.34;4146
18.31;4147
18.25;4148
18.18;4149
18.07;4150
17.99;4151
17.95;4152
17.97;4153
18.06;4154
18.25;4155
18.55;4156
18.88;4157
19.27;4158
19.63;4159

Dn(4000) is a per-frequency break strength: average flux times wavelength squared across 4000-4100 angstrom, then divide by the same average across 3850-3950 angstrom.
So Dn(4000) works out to 1.9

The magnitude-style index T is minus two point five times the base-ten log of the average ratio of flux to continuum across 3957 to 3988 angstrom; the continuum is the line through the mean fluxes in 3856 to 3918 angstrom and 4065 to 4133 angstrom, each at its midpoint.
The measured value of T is 0.24 mag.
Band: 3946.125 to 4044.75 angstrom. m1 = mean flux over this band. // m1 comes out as 16.7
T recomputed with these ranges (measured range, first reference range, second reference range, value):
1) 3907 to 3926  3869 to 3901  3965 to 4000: -0.07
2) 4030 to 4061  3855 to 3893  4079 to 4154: -0.15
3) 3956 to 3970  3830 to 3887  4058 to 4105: 0.45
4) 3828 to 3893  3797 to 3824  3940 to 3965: 0.09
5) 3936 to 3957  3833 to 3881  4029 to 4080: 0.19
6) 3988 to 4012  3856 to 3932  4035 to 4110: -0.17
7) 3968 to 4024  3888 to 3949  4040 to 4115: -0.13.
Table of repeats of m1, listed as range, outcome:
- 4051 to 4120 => 19.5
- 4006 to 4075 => 19.6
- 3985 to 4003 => 18.9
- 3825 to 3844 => 8.37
